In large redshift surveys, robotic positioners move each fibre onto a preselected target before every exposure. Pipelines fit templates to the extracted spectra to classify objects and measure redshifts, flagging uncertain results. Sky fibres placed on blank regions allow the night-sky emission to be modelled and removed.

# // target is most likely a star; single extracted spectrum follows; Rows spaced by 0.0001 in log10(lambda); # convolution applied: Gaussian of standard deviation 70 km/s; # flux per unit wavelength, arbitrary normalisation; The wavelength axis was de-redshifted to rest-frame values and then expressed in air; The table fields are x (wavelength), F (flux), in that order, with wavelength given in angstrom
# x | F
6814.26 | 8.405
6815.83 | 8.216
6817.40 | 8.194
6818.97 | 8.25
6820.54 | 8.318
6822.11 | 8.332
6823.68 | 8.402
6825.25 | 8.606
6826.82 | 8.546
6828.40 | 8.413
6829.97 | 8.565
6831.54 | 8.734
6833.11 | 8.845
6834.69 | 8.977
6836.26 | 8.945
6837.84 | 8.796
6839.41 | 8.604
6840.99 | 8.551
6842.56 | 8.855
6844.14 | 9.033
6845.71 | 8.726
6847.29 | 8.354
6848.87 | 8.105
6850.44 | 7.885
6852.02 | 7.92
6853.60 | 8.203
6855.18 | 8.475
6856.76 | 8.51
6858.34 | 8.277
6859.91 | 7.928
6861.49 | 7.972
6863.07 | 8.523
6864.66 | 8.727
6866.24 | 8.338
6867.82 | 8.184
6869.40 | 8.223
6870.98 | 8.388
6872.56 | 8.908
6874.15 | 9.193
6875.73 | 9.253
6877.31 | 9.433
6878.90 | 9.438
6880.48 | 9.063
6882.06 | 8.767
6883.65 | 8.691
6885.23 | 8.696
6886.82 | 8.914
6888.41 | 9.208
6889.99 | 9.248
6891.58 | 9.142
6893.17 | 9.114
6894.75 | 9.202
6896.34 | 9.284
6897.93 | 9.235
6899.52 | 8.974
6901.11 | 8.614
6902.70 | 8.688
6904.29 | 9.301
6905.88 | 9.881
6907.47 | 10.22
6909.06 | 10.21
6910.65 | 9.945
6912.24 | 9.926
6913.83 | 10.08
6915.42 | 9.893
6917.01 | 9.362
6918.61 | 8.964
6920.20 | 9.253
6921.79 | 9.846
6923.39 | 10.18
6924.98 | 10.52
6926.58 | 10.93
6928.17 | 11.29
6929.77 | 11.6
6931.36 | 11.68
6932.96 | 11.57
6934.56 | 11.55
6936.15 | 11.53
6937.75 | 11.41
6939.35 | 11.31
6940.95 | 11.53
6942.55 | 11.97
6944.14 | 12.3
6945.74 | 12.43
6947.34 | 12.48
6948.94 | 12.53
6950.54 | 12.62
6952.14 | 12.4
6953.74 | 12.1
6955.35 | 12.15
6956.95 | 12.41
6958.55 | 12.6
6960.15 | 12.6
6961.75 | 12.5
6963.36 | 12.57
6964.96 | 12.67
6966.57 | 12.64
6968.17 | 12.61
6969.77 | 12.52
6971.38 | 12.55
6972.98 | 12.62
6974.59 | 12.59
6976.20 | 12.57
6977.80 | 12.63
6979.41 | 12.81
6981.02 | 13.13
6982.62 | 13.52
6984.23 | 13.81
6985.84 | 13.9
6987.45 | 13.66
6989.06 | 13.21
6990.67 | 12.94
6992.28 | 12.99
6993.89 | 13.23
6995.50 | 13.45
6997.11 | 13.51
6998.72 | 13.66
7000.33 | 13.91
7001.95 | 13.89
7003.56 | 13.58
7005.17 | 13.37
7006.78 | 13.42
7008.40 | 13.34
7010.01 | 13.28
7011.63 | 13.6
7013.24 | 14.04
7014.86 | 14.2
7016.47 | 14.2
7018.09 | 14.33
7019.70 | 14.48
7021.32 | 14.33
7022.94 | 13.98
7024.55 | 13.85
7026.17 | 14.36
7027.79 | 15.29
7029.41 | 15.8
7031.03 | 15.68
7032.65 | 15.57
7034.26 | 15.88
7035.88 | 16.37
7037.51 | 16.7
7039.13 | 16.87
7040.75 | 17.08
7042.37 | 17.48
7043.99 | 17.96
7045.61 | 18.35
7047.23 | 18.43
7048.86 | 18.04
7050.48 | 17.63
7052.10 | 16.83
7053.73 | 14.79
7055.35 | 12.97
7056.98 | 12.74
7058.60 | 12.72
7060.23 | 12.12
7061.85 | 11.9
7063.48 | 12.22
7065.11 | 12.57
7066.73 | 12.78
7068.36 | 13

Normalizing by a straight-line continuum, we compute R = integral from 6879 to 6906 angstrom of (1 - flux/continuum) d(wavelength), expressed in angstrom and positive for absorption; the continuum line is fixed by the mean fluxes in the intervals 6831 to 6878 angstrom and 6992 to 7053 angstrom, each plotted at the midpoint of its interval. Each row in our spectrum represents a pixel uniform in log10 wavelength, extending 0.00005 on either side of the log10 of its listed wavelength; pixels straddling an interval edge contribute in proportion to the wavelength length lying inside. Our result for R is 2.64 angstrom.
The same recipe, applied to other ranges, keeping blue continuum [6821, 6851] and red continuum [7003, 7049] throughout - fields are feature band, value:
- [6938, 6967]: 0.9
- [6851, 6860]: 1.0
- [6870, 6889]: 2.1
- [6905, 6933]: 3.1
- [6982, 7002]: 0.8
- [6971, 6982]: 0.7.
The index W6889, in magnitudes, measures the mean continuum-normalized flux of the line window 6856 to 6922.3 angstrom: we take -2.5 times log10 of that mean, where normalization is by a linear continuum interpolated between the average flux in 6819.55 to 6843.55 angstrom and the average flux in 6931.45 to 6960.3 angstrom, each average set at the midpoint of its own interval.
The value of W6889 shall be 0.14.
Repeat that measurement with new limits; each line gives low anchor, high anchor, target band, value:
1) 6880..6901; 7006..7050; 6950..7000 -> 0.007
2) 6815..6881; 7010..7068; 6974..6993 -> -0.003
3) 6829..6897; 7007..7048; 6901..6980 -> 0.044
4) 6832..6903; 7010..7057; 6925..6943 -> 0.004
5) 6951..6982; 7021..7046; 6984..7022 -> 0.057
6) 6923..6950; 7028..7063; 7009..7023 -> 0.045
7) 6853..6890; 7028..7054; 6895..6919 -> 0.097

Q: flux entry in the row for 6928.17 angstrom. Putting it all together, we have 11.29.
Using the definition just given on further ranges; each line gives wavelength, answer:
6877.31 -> 9.433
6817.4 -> 8.194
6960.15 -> 12.6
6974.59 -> 12.59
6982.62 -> 13.52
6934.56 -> 11.55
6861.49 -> 7.972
